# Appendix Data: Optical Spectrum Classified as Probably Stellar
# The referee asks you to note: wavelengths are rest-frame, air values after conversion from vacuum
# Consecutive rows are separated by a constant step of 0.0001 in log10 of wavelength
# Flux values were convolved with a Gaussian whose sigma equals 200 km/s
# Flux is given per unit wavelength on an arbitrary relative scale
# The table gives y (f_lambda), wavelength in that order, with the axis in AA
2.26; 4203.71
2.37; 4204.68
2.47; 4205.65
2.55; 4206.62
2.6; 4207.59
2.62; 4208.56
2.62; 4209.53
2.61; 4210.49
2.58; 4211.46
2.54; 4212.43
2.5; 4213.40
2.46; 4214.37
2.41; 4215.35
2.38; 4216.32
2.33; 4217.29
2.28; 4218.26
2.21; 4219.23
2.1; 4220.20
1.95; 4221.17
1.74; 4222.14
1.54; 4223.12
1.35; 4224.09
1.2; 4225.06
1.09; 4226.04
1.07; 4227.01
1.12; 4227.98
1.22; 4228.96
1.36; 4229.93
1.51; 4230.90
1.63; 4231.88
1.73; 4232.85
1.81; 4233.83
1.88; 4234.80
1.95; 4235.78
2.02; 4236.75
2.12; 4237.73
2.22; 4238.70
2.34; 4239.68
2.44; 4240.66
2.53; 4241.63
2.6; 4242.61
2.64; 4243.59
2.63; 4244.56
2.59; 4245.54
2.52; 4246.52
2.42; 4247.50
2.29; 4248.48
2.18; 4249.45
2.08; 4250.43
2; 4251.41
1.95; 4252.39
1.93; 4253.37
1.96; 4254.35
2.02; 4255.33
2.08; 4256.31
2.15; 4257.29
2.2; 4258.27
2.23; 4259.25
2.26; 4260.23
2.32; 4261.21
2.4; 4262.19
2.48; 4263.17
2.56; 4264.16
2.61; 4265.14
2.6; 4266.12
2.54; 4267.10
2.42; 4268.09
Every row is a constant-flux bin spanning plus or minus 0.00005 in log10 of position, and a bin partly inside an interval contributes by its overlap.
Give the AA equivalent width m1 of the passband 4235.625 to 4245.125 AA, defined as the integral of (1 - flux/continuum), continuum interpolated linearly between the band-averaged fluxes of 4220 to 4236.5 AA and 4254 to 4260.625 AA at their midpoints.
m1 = -3.0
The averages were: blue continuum 1.54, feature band 2.37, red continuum 2.13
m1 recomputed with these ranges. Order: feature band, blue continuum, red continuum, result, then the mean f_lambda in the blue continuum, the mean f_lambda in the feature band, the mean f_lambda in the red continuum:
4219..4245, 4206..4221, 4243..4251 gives 6.2 AA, 2.44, 1.85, 2.42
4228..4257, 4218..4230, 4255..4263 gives -2.5 AA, 1.55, 2.08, 2.22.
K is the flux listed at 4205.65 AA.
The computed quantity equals 2.47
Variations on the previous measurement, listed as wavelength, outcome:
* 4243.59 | 2.64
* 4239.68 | 2.34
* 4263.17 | 2.48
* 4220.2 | 2.1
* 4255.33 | 2.02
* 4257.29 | 2.15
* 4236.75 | 2.02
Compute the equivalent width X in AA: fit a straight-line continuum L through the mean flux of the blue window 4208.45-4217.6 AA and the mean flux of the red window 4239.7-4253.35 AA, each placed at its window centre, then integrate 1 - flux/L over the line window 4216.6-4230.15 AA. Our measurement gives 4.60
